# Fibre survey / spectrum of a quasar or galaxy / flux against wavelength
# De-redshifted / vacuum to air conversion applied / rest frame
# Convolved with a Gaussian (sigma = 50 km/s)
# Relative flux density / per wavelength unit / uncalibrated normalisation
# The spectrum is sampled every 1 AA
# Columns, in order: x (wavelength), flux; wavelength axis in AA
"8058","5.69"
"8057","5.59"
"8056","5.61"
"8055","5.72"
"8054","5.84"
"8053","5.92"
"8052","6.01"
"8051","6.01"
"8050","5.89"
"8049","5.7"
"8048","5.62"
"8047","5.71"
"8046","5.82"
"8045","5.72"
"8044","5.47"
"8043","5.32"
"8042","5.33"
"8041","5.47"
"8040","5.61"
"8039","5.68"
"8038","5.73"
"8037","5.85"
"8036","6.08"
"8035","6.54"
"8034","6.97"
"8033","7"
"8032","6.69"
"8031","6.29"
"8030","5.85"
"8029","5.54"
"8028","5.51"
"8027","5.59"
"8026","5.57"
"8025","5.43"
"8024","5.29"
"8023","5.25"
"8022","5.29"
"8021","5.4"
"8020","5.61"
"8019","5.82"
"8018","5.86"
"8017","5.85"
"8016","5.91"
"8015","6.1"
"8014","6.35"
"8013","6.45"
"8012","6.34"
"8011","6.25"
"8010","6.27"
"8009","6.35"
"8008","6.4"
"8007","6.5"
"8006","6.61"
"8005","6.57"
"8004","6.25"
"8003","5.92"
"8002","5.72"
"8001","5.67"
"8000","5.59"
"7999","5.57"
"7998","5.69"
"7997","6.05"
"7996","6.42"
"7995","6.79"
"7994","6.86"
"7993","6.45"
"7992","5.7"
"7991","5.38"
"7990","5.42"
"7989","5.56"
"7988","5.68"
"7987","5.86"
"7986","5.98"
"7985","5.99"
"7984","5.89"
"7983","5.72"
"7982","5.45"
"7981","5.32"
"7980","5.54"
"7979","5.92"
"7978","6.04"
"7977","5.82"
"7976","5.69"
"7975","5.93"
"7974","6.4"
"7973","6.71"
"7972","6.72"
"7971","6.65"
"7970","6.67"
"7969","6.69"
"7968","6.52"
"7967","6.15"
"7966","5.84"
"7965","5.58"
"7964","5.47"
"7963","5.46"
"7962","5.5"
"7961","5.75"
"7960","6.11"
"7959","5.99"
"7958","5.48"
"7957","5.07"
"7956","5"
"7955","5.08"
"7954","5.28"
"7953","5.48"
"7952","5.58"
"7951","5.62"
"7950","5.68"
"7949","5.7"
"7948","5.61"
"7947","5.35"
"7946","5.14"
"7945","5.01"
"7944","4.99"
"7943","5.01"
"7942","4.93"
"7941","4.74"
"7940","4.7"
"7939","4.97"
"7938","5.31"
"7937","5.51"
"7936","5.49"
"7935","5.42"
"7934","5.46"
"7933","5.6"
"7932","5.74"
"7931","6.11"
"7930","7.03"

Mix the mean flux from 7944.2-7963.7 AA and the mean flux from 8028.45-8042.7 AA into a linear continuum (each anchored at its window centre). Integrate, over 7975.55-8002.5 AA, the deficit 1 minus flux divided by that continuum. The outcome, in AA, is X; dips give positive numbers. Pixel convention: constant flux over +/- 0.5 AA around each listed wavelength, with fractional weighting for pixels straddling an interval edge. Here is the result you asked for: -0.65 AA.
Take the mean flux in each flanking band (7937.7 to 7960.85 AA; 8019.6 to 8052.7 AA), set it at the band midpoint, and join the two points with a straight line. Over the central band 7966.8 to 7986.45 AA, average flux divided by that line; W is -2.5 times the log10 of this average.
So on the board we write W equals -0.12 mag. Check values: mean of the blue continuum 5.3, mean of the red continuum 5.78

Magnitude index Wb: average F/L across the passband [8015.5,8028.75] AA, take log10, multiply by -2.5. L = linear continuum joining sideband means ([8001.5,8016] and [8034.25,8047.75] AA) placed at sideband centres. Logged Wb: 0.09 mag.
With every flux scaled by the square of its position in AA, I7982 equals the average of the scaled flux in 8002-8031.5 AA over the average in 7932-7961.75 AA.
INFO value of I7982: 1.13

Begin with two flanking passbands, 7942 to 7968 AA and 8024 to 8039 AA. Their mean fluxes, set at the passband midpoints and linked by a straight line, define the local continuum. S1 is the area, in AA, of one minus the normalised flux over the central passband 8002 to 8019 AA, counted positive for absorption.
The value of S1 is -1.0 AA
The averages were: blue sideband 5.49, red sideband 6.01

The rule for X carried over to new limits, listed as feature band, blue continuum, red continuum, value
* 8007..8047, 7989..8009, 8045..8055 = 0.3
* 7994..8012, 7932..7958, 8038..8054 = -2.2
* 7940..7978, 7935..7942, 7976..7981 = -1.5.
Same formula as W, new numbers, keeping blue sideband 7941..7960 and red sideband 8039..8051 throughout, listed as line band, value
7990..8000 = -0.11 mag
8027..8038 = -0.11 mag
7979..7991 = -0.04 mag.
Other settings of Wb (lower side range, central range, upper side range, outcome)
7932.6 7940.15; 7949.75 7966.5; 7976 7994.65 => 0.00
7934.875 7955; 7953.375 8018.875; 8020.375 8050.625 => -0.09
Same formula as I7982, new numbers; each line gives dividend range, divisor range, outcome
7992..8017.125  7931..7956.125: 1.18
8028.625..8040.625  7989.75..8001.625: 1.04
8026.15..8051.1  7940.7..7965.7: 1.11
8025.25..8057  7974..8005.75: 1.00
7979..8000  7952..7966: 1.07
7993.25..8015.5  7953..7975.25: 1.06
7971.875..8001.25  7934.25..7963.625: 1.12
